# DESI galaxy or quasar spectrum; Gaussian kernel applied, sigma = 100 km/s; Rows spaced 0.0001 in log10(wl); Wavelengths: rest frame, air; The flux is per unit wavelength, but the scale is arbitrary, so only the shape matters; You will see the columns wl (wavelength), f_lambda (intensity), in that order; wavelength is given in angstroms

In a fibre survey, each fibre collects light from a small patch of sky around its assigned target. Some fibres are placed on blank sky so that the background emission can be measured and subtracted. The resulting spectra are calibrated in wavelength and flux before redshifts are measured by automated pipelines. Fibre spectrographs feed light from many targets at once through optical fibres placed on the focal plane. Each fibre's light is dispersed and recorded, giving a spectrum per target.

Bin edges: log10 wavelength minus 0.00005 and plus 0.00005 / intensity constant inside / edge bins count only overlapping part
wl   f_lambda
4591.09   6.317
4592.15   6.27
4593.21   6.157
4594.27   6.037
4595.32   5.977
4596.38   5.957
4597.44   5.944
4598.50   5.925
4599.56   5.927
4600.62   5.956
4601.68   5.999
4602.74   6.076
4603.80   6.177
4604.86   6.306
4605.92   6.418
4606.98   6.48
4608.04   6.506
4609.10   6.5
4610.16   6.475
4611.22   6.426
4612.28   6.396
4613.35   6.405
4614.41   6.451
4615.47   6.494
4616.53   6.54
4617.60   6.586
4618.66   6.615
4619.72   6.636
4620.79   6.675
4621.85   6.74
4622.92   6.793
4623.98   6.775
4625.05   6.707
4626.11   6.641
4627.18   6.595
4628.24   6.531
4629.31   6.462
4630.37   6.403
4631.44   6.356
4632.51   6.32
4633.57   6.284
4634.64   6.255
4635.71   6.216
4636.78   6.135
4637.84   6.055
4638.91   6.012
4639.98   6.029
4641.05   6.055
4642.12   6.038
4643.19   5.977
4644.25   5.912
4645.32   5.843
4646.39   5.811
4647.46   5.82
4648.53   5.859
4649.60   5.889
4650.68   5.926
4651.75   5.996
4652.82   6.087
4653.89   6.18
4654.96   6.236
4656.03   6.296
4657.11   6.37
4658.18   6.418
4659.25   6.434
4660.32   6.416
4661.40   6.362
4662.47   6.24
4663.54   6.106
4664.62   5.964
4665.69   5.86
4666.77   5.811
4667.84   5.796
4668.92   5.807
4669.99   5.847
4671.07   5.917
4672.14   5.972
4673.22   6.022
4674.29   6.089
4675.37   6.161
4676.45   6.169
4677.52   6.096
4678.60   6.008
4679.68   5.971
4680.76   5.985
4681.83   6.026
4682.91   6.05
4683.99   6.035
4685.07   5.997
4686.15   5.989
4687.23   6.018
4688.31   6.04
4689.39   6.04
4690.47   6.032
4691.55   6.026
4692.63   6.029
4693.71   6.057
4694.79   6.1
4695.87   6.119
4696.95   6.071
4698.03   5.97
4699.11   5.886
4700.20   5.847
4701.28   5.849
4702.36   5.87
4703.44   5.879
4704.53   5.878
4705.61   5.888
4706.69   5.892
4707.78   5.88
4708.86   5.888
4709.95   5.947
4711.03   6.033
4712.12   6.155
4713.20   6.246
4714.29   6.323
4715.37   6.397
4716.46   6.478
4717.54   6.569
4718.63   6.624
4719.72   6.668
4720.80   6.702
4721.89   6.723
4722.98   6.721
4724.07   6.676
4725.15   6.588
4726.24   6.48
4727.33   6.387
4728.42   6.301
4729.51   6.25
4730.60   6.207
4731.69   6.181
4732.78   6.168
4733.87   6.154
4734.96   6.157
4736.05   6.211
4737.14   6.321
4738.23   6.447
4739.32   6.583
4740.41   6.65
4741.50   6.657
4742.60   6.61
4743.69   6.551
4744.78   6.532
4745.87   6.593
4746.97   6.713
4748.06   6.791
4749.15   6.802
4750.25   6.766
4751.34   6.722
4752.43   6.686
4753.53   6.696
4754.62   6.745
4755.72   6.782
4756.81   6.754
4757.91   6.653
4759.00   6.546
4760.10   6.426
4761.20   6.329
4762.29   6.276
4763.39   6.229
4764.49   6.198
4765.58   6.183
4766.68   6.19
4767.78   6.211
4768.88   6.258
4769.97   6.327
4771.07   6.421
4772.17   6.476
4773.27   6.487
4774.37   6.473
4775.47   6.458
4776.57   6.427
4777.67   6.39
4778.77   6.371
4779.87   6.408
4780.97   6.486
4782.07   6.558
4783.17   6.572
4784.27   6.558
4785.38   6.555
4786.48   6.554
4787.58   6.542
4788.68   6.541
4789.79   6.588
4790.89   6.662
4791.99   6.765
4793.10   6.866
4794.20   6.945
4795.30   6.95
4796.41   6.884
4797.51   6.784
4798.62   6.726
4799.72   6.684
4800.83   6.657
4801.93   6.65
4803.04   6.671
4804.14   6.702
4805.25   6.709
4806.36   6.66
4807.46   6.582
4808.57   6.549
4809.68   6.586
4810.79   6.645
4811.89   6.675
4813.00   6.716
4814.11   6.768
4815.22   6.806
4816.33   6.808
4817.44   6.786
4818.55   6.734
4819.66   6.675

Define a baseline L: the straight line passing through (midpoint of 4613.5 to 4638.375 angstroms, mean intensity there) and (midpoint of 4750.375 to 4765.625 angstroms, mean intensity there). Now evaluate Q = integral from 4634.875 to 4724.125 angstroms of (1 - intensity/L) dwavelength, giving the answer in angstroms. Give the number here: 5.7 angstroms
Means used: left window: 6.49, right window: 6.54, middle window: 6.09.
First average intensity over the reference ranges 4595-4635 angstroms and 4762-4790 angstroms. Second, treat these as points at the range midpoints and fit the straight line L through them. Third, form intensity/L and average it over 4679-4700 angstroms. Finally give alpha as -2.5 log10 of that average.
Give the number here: 0.07 mag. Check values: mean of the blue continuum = 6.39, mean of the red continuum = 6.41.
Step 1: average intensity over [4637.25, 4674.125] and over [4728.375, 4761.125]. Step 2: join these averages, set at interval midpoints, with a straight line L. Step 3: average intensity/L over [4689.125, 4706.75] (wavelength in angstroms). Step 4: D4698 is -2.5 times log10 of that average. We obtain 0.05 mag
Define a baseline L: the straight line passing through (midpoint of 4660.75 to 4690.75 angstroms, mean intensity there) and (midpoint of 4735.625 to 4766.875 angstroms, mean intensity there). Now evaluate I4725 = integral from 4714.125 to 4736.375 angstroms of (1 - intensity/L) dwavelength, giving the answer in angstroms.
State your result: -0.2 angstroms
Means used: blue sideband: 6.01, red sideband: 6.55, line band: 6.43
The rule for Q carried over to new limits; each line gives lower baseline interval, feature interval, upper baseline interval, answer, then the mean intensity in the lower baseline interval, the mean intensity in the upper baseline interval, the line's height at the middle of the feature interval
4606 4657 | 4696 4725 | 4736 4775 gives 1.1 angstroms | 6.31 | 6.51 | 6.44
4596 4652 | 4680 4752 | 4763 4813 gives 1.9 angstroms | 6.27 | 6.56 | 6.43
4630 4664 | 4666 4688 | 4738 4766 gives 1.0 angstroms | 6.13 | 6.58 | 6.26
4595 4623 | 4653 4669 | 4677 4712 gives -0.1 angstroms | 6.34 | 5.98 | 6.12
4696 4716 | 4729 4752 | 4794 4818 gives -0.9 angstroms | 6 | 6.72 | 6.25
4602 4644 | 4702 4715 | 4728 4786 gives 0.9 angstroms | 6.39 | 6.46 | 6.44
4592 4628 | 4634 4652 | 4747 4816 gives 1.2 angstroms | 6.37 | 6.58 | 6.41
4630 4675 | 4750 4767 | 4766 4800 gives -0.1 angstroms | 6.08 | 6.55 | 6.46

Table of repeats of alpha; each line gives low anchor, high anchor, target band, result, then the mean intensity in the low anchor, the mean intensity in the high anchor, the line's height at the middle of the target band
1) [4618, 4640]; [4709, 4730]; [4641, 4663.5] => 0.06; 6.45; 6.42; 6.44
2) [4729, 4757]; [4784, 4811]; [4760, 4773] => 0.05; 6.53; 6.68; 6.59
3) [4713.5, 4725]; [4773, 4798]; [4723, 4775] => 0.02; 6.58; 6.6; 6.59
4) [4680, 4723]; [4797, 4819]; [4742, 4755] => -0.05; 6.12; 6.69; 6.37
